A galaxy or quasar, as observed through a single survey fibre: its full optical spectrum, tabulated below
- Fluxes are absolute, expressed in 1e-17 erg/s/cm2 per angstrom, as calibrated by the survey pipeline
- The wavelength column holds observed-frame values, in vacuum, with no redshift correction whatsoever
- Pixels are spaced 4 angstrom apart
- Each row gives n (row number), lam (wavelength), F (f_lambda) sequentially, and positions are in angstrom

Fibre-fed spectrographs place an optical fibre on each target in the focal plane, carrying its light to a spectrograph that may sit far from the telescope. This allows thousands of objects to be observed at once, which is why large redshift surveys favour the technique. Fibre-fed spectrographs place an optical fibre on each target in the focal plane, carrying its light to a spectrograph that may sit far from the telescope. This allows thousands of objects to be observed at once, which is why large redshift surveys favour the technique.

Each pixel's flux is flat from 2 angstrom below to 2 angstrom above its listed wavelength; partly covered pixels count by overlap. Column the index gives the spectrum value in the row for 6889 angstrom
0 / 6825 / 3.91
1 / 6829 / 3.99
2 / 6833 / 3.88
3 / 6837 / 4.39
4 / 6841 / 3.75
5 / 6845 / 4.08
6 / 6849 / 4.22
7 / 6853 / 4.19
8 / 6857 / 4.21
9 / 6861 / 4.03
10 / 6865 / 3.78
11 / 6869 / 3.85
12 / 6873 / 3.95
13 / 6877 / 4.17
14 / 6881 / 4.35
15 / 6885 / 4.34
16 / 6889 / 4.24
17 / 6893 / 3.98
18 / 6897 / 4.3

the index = 4.24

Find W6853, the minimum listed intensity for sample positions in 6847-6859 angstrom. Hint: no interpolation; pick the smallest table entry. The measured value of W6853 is 4.19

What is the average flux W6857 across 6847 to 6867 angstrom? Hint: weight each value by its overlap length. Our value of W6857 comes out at 4.09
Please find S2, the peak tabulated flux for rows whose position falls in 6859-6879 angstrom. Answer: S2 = 4.17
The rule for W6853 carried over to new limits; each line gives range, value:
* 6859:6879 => 3.78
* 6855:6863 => 4.03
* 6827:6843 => 3.75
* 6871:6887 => 3.95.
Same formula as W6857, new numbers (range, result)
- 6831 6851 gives 4.06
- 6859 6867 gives 3.91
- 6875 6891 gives 4.28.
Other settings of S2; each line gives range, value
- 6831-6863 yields 4.39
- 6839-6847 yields 4.08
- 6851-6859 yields 4.21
